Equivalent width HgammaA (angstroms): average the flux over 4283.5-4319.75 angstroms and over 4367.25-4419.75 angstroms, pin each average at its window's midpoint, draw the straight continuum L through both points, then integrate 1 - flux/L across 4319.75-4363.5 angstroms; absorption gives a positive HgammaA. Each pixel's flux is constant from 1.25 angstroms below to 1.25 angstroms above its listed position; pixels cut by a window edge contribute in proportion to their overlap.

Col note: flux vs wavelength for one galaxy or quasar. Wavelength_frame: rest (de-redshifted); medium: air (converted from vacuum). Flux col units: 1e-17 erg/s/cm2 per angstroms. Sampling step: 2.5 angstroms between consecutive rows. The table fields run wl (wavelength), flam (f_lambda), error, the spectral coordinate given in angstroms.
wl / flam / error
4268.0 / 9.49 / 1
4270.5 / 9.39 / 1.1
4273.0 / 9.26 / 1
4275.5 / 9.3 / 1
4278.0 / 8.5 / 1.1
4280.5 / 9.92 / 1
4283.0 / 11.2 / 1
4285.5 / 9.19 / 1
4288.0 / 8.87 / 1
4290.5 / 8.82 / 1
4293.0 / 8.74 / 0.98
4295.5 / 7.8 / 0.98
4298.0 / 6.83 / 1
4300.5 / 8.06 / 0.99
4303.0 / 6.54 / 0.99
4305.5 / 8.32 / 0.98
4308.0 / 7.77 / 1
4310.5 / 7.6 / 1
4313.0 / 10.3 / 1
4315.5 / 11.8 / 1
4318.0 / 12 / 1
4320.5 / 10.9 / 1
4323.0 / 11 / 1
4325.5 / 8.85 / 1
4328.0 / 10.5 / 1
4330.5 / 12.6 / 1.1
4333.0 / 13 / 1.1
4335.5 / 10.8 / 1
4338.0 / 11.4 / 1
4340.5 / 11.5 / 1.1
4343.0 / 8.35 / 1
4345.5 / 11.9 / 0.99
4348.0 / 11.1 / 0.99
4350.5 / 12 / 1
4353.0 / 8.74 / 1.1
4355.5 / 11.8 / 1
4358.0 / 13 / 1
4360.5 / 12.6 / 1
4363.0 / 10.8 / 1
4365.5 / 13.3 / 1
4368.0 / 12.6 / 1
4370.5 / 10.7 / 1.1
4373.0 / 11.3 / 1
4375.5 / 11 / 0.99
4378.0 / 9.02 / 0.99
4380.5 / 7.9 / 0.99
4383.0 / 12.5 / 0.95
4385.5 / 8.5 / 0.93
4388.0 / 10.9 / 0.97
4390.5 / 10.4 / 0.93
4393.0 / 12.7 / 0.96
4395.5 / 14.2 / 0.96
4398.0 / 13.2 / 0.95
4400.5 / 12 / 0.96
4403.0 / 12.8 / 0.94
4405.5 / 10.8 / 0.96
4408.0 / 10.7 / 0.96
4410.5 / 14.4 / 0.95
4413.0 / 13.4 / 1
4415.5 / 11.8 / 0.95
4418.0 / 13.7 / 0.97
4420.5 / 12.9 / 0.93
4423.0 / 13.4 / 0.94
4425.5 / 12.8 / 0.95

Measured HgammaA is -4.83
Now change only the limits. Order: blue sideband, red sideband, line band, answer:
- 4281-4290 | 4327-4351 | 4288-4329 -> 5.16 angstroms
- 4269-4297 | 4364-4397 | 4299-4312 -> 2.61 angstroms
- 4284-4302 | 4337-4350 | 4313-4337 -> -3.05 angstroms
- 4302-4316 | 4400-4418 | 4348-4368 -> -2.49 angstroms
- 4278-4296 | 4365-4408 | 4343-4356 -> -0.30 angstroms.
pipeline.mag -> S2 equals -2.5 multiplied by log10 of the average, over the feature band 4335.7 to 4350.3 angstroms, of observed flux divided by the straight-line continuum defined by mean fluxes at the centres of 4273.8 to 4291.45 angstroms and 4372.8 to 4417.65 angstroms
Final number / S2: -0.04 mag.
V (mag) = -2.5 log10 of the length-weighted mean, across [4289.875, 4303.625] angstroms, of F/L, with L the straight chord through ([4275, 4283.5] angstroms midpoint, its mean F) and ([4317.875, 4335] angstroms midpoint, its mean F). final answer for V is 0.290 mag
